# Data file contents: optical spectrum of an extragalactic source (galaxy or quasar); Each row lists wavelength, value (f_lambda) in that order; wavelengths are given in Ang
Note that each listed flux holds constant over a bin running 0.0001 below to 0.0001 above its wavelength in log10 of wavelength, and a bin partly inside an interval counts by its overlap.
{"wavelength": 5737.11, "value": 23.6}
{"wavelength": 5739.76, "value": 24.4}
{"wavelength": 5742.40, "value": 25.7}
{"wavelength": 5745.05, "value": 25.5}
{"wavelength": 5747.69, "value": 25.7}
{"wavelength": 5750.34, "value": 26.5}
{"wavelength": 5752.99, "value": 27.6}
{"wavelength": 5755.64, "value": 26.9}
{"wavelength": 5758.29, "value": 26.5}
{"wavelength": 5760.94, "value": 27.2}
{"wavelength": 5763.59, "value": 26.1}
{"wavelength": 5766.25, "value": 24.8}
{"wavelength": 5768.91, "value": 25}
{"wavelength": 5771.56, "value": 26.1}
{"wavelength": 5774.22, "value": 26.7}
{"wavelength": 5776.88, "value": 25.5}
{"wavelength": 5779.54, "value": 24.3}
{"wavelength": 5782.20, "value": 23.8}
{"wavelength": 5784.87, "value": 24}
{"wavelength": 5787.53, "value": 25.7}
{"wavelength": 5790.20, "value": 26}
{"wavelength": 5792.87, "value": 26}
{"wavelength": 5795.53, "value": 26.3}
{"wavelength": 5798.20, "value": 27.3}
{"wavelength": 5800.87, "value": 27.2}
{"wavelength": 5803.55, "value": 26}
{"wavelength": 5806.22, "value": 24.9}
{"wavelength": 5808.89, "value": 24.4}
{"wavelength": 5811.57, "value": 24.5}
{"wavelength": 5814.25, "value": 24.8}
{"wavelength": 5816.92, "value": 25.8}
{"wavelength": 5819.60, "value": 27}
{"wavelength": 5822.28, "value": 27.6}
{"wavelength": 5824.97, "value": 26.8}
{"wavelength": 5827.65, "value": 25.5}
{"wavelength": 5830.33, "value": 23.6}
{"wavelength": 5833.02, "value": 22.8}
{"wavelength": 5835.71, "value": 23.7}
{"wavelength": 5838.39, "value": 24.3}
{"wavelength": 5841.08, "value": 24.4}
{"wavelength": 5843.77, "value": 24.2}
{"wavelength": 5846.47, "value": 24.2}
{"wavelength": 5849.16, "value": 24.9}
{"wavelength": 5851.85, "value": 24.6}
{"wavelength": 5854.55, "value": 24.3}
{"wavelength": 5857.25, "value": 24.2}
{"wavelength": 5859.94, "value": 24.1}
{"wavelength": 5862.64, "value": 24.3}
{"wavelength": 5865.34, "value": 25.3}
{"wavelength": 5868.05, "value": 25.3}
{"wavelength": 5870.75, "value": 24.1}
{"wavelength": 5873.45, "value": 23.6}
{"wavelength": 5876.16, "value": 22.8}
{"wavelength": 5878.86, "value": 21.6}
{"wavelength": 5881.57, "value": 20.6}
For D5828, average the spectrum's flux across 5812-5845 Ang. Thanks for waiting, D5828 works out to 25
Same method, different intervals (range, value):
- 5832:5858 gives 24.2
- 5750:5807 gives 25.9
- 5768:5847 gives 25.3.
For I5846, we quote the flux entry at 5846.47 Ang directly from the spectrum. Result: 24.2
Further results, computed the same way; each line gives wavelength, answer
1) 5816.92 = 25.8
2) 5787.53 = 25.7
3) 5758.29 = 26.5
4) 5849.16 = 24.9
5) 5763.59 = 26.1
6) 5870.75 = 24.1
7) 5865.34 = 25.3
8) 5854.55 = 24.3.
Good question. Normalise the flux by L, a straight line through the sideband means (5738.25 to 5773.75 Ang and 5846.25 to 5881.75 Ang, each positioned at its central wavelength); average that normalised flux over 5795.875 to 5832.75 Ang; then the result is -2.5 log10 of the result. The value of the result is -0.04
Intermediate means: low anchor 26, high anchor 23.9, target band 25.7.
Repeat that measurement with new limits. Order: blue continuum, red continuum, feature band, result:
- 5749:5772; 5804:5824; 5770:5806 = 0.01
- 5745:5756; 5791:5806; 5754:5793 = 0.03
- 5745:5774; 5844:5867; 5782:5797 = 0.01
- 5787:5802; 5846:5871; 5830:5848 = 0.05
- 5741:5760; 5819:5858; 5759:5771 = 0.01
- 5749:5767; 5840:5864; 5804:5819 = 0.01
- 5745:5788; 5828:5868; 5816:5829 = -0.08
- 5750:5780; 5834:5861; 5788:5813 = -0.02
